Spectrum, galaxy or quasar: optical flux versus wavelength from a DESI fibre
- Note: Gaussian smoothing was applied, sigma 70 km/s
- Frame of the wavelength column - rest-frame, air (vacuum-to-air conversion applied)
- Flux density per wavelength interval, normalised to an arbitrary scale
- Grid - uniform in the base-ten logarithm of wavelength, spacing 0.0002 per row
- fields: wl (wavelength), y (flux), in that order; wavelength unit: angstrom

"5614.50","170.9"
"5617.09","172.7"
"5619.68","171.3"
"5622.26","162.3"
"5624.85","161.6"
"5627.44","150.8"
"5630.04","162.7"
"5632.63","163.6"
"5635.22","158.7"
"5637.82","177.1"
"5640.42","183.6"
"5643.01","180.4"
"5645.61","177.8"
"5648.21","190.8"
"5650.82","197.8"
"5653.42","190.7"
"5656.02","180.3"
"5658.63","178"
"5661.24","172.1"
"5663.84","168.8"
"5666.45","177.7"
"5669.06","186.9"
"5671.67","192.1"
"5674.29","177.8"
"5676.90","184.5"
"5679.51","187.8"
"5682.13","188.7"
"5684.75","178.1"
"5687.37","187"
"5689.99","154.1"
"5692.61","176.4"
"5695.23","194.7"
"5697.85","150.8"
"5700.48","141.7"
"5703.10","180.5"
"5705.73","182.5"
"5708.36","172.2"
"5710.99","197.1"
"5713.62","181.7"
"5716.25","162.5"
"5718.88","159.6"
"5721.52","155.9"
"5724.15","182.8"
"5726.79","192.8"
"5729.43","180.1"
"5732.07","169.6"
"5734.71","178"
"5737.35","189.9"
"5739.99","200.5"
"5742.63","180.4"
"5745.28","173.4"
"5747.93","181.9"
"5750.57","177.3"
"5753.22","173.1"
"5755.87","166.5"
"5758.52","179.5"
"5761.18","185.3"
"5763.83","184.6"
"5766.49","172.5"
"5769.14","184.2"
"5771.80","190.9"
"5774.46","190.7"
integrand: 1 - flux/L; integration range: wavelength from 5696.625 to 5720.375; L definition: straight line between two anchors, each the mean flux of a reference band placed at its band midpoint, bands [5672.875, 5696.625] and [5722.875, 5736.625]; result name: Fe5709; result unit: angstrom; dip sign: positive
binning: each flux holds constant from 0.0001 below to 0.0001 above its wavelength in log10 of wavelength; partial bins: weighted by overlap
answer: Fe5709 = 1.46 angstrom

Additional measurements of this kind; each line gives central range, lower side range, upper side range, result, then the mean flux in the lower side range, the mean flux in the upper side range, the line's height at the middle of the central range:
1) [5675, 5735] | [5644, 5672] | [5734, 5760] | 1.9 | 183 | 180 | 181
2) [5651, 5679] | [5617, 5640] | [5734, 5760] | -2.0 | 165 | 180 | 170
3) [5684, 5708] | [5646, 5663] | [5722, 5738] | 1.4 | 184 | 181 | 182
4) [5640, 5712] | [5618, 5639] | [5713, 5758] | -4.3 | 164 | 177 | 169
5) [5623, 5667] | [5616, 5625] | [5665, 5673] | 0.5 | 168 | 185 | 176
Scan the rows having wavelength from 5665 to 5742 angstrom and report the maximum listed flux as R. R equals 200.5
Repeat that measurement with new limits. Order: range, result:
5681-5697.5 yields 194.7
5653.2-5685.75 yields 192.1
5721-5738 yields 192.8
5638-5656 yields 197.8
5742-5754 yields 181.9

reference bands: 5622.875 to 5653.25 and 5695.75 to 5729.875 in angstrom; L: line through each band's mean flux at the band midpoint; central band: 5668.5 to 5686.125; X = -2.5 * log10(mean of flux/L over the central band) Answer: -0.072 mag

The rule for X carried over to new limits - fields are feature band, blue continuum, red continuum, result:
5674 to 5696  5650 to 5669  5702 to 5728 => -0.01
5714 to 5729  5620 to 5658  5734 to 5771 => 0.04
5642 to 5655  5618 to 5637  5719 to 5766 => -0.14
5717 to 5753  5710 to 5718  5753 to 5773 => 0.01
